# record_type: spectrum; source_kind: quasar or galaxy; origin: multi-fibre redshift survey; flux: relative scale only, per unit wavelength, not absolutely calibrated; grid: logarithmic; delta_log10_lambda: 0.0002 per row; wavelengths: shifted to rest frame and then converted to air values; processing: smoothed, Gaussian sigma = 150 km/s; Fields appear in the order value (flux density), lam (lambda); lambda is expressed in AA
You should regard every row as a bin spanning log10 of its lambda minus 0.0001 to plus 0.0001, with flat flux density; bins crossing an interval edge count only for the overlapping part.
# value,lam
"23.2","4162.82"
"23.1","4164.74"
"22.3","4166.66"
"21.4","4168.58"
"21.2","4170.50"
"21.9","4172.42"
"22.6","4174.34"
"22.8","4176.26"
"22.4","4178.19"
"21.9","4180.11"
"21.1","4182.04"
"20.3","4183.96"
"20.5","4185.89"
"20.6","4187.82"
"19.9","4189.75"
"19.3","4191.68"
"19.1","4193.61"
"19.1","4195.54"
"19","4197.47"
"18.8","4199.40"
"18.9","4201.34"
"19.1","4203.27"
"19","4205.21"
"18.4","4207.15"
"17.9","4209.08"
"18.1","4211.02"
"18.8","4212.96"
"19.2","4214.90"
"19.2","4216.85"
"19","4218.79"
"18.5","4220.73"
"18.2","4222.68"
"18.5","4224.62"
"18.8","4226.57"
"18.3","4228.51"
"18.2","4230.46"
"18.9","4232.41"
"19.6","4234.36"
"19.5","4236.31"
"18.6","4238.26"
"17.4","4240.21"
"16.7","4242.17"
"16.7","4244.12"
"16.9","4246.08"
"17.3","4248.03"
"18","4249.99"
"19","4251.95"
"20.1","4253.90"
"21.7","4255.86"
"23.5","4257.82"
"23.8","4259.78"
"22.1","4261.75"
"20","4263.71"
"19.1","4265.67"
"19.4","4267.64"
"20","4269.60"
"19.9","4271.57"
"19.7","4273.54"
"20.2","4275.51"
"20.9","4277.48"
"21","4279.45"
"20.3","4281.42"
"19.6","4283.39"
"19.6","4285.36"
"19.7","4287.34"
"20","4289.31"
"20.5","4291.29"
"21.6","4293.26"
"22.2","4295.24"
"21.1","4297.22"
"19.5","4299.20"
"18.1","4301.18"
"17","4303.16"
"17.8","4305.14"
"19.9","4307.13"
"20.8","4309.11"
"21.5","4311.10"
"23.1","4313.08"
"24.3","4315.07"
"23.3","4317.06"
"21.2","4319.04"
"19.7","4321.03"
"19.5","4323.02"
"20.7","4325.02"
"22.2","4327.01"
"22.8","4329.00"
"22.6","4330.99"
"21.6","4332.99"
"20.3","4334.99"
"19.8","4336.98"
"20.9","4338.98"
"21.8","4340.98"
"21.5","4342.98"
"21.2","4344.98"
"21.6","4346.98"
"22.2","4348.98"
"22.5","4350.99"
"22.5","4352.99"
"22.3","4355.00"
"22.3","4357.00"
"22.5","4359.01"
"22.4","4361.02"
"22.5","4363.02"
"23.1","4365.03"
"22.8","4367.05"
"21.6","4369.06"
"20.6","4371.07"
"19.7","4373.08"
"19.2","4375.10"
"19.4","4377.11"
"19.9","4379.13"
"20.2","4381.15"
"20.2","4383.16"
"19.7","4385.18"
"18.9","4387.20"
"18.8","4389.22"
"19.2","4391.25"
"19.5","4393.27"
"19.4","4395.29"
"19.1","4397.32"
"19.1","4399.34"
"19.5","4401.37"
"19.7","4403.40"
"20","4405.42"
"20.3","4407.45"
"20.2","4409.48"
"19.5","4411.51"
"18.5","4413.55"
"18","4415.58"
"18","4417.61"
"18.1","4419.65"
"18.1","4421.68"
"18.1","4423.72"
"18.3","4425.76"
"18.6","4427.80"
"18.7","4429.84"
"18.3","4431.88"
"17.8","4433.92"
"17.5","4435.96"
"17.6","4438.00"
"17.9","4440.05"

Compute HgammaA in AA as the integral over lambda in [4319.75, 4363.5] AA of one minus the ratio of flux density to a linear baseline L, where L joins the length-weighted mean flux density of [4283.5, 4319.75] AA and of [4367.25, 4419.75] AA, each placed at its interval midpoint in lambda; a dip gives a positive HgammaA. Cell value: -3.2 AA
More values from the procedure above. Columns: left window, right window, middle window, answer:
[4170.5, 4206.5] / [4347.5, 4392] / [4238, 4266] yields 1.6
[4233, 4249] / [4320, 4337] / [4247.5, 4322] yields -3.8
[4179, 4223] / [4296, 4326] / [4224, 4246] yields 1.6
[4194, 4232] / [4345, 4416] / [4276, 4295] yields -0.9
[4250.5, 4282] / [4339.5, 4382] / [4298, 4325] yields 0.8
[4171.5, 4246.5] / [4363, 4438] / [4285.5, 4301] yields -0.9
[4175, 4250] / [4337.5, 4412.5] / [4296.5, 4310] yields 0.6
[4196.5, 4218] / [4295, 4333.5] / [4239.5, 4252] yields 1.4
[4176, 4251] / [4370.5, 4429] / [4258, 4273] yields -1.3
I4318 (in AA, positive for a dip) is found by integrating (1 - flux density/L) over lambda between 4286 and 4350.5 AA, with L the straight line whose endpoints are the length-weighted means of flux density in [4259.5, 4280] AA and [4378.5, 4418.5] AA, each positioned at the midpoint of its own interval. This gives -2.9 AA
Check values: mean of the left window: 20.4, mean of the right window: 19.4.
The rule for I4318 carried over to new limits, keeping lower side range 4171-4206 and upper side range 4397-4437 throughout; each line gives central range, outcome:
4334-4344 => -0.8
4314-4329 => -1.7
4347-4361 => -2.3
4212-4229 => 1.2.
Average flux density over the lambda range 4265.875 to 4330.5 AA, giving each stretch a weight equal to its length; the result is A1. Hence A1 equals 20.5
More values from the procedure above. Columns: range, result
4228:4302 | 19.7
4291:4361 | 21.2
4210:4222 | 18.8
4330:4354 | 21.5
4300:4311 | 19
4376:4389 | 19.7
